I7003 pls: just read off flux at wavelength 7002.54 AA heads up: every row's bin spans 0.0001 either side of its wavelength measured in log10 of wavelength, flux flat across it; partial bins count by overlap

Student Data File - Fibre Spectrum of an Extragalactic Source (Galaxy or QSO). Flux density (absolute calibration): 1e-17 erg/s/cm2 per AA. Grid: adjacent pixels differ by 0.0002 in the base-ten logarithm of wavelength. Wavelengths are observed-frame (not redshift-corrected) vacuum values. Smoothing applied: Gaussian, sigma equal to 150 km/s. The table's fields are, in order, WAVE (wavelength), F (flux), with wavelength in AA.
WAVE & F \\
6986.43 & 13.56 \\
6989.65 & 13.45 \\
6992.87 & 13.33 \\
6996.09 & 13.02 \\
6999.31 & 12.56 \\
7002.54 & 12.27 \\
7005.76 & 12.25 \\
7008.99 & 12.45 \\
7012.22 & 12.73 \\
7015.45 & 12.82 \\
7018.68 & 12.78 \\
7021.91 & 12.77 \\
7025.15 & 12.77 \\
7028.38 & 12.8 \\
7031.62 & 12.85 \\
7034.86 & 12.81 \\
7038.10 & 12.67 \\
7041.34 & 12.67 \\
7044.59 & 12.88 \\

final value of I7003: 12.27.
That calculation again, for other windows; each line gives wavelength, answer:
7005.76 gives 12.25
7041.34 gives 12.67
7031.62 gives 12.85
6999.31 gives 12.56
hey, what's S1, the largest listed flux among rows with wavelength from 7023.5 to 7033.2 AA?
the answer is 12.85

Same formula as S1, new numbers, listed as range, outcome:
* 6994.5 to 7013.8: 13.02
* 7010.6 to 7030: 12.82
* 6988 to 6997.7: 13.45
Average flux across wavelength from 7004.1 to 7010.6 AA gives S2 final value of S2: 12.4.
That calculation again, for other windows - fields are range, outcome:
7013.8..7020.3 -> 12.8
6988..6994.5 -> 13.4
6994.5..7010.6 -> 12.5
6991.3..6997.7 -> 13.2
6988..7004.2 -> 12.9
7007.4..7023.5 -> 12.7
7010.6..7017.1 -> 12.8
